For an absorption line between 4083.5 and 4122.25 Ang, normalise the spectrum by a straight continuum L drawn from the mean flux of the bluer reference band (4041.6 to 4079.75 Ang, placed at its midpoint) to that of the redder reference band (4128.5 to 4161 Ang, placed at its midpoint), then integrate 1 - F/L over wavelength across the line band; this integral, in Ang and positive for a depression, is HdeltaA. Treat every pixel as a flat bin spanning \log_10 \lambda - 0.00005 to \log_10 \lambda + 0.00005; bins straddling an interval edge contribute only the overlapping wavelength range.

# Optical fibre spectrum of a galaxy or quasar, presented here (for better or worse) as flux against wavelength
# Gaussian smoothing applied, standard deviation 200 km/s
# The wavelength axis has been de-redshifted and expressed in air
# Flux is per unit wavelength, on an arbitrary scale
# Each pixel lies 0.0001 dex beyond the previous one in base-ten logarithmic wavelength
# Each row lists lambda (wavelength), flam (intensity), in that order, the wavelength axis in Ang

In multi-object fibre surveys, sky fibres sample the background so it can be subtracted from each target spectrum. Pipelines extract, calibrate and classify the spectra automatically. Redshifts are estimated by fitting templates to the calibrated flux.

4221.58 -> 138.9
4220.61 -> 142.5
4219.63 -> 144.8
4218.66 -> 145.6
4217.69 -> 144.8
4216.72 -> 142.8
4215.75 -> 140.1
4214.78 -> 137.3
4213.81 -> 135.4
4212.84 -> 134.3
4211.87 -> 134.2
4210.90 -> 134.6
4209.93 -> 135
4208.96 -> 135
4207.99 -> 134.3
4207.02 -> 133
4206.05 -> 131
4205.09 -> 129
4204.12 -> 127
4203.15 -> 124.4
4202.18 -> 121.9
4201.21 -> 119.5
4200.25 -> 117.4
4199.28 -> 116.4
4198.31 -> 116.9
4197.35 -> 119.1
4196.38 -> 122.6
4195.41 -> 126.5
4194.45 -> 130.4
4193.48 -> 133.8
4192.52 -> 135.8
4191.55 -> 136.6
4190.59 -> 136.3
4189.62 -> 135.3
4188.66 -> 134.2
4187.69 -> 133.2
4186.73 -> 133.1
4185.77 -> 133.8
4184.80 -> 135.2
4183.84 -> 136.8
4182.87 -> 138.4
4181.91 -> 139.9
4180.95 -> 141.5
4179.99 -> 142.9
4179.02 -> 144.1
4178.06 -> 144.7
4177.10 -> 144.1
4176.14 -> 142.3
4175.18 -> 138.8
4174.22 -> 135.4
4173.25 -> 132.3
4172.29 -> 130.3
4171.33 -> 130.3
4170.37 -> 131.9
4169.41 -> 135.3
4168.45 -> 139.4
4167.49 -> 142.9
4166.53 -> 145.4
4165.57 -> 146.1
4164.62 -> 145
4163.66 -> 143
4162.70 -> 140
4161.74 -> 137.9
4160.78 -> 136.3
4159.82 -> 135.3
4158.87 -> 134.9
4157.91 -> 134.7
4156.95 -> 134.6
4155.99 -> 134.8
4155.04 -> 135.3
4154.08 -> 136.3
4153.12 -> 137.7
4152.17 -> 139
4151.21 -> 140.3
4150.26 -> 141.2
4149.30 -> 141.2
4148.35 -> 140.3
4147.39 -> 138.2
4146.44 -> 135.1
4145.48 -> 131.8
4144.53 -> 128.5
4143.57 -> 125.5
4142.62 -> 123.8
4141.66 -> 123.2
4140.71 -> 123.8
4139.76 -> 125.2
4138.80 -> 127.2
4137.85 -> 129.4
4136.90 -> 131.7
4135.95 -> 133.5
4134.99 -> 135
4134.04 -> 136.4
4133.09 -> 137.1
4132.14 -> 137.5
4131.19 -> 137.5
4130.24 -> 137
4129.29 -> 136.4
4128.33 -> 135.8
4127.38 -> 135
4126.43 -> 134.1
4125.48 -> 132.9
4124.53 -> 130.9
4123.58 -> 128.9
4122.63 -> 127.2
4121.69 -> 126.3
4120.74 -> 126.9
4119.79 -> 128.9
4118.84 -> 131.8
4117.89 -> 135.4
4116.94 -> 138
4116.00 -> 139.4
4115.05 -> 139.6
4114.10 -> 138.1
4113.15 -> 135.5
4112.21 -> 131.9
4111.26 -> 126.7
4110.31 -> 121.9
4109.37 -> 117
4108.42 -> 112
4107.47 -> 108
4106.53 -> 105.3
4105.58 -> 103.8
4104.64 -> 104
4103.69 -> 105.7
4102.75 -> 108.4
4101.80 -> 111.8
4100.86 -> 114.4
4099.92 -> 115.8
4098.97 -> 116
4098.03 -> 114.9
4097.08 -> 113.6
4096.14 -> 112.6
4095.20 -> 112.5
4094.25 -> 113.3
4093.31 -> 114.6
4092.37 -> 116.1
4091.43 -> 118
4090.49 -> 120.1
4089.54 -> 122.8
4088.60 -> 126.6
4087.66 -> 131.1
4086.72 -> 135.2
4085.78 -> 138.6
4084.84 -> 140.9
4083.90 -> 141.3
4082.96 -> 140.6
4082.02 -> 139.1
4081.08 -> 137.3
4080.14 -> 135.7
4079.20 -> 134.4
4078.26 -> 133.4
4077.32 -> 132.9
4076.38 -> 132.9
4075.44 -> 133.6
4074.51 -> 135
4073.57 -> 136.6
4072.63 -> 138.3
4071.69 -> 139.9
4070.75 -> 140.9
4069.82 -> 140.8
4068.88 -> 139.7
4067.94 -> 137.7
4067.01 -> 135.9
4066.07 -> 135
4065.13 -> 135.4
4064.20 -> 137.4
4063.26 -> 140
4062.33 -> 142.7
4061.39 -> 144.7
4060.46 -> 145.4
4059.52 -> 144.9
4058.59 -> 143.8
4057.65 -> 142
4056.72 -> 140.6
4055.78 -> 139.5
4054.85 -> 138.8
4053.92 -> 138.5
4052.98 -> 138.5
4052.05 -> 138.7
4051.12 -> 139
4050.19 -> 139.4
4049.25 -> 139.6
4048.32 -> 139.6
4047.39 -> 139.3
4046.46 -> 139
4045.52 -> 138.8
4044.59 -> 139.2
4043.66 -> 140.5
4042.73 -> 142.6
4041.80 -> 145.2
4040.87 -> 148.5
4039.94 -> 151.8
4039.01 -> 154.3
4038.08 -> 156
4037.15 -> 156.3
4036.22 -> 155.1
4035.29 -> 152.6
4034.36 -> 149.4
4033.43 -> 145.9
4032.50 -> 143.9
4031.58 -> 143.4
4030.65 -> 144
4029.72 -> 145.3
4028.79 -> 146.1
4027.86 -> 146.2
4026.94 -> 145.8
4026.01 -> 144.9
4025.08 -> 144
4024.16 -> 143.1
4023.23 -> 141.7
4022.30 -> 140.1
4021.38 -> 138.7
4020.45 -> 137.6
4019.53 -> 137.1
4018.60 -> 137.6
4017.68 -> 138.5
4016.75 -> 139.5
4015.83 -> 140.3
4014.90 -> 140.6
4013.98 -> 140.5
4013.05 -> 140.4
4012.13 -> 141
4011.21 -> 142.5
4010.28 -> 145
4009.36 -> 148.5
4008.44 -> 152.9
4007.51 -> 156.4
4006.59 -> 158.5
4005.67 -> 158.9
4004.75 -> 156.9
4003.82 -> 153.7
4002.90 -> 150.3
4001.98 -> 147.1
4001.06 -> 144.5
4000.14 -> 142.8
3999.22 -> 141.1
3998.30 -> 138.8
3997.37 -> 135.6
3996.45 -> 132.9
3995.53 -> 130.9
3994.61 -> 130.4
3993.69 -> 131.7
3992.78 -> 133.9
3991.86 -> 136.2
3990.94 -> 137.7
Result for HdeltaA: 4.0 Ang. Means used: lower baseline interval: 139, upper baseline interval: 134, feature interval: 122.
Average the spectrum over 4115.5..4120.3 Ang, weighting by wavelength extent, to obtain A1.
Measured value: 135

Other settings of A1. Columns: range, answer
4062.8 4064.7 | 139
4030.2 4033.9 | 144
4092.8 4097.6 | 113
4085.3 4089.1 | 133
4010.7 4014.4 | 141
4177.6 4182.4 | 143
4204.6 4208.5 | 132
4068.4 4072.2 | 140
